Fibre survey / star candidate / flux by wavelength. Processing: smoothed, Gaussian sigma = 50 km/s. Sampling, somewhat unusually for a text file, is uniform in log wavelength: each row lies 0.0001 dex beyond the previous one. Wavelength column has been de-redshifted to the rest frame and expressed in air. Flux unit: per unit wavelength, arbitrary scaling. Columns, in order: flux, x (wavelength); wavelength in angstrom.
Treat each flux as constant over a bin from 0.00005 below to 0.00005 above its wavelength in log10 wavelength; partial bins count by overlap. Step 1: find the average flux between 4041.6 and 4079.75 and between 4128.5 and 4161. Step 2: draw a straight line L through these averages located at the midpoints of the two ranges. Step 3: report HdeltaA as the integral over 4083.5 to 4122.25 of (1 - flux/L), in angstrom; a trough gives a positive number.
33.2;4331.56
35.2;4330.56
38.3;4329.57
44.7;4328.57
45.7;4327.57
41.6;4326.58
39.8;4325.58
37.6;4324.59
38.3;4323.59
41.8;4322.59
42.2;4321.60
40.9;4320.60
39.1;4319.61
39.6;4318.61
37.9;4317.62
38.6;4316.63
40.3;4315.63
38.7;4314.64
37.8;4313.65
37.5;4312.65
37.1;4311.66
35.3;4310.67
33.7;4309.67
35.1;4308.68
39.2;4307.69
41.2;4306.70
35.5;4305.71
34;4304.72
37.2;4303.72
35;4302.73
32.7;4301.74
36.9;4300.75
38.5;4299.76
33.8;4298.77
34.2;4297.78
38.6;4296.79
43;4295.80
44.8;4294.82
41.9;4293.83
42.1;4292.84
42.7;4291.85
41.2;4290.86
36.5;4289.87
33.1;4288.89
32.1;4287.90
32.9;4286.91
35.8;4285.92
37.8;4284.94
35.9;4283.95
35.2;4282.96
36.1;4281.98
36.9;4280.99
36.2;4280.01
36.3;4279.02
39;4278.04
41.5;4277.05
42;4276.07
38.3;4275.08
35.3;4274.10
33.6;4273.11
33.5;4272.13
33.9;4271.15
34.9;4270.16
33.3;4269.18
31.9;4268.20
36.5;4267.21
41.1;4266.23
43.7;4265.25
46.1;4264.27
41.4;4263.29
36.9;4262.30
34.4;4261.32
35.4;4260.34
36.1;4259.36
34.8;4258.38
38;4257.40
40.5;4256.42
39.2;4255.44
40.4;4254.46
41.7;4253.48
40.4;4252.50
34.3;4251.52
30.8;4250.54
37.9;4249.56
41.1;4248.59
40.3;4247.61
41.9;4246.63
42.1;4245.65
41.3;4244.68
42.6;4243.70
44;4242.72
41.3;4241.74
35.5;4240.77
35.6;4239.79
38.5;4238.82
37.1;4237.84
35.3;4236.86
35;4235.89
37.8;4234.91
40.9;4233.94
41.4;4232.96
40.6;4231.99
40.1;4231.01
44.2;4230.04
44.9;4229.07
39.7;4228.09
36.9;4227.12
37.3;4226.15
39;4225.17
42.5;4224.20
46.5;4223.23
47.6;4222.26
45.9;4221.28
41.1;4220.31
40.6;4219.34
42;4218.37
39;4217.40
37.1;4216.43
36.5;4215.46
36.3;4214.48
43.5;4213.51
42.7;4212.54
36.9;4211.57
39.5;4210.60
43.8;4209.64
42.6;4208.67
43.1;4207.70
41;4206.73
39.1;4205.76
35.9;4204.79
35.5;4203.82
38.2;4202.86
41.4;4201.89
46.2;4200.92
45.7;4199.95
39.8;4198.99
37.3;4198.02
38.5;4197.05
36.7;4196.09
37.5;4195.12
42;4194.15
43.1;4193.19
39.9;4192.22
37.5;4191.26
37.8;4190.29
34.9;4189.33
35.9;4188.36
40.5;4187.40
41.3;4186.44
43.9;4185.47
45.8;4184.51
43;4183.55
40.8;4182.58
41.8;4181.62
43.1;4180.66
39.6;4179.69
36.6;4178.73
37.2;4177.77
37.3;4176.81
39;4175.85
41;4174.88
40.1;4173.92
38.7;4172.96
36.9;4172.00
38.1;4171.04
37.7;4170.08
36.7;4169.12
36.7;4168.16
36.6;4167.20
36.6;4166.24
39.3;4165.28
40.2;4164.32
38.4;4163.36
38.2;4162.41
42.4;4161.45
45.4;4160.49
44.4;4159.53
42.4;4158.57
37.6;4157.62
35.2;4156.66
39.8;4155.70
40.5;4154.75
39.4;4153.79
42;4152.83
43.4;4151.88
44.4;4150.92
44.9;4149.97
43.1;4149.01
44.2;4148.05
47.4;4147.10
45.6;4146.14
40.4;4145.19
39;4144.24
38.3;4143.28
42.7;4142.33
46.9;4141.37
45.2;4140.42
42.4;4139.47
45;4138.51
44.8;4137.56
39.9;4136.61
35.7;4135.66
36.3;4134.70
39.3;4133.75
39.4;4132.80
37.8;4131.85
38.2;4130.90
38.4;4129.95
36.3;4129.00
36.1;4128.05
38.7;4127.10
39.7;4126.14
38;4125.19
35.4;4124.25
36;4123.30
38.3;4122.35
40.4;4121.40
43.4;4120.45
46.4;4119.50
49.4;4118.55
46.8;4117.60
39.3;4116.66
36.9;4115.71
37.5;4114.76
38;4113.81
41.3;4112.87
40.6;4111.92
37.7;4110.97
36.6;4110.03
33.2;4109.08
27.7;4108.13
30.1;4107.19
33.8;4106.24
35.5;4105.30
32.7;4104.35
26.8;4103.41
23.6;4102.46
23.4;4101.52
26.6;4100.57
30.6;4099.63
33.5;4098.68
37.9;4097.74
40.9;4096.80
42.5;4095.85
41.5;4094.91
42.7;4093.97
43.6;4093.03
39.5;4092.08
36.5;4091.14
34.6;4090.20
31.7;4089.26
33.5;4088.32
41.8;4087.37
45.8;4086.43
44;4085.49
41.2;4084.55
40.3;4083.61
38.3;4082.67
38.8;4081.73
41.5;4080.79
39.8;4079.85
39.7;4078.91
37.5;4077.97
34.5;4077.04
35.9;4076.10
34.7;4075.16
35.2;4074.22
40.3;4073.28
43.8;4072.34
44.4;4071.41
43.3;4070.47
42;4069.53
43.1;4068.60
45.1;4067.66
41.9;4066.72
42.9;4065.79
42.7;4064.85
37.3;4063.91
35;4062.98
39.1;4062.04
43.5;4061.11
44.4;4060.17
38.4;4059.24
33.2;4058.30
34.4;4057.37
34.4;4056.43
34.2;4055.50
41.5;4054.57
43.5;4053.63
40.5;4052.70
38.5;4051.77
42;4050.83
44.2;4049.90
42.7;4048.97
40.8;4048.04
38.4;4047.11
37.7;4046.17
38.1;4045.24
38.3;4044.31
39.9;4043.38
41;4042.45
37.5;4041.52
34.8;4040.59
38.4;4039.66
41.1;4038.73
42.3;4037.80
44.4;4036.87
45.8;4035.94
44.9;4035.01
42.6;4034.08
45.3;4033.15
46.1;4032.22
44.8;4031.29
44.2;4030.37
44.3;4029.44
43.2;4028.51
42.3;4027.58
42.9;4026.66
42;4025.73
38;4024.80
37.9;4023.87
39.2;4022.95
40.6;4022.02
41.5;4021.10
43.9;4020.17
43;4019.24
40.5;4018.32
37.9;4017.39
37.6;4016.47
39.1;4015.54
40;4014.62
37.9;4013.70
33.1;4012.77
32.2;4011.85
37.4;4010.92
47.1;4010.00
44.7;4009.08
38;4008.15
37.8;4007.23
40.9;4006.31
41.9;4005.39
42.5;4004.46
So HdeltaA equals 3.1 angstrom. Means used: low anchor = 39.7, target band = 37.3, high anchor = 41.3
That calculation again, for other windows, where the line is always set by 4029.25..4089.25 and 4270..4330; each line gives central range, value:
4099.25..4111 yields 2.8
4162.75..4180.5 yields 0.4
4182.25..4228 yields -1.8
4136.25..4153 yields -1.6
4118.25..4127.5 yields -0.2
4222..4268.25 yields -1.2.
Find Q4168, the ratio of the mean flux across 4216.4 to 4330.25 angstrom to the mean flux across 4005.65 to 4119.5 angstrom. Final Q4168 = 0.99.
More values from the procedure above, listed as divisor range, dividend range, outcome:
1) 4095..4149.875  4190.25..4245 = 1.05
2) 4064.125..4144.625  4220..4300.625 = 1.00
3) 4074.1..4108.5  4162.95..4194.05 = 1.09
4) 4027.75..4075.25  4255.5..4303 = 0.92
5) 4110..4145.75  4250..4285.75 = 0.93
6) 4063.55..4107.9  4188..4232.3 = 1.07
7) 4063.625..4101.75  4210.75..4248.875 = 1.03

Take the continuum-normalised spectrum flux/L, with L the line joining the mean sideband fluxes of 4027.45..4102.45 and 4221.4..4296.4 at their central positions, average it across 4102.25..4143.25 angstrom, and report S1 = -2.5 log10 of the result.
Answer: 0.026 mag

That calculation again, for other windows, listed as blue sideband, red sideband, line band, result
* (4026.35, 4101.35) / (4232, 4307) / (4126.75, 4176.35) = -0.04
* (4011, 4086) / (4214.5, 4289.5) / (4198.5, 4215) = -0.05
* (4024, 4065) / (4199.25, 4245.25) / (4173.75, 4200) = 0.02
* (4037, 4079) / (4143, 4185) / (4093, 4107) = 0.18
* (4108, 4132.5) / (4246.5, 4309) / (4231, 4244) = -0.03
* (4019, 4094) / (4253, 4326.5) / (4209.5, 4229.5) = -0.06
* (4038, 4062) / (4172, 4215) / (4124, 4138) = 0.04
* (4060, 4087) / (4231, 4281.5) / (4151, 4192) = -0.01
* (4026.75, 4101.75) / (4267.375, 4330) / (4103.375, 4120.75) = 0.04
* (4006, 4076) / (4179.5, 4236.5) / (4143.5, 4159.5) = -0.04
